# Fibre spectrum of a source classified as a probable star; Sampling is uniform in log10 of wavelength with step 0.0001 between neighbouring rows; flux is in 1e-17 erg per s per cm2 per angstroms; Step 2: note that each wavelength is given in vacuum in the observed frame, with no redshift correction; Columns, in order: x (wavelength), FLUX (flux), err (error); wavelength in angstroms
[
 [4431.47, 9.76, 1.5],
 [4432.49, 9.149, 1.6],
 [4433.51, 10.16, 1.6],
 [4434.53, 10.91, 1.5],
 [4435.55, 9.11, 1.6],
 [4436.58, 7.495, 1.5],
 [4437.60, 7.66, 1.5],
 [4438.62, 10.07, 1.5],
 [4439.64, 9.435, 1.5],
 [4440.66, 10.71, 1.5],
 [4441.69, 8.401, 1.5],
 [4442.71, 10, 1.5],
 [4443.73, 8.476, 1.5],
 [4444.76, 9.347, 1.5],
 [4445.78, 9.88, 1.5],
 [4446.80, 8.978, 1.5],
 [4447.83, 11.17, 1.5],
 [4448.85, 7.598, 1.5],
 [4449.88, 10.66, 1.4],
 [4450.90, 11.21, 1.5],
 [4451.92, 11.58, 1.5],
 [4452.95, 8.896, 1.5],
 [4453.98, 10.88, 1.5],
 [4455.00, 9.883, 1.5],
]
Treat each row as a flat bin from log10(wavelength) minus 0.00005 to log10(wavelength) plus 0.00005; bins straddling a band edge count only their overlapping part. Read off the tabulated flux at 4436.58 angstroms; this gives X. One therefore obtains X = 7.495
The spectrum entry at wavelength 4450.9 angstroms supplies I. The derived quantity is 11.21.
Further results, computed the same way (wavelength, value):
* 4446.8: 8.978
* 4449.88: 10.66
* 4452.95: 8.896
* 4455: 9.883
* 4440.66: 10.71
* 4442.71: 10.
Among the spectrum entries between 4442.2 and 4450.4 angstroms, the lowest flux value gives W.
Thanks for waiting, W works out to 7.598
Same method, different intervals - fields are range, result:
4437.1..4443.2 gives 7.66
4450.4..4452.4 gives 11.21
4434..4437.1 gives 7.495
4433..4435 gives 10.16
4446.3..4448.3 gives 8.978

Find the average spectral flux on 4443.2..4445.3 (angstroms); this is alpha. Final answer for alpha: 8.94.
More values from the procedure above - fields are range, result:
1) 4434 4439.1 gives 9.04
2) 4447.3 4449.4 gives 9.37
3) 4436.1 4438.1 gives 7.58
